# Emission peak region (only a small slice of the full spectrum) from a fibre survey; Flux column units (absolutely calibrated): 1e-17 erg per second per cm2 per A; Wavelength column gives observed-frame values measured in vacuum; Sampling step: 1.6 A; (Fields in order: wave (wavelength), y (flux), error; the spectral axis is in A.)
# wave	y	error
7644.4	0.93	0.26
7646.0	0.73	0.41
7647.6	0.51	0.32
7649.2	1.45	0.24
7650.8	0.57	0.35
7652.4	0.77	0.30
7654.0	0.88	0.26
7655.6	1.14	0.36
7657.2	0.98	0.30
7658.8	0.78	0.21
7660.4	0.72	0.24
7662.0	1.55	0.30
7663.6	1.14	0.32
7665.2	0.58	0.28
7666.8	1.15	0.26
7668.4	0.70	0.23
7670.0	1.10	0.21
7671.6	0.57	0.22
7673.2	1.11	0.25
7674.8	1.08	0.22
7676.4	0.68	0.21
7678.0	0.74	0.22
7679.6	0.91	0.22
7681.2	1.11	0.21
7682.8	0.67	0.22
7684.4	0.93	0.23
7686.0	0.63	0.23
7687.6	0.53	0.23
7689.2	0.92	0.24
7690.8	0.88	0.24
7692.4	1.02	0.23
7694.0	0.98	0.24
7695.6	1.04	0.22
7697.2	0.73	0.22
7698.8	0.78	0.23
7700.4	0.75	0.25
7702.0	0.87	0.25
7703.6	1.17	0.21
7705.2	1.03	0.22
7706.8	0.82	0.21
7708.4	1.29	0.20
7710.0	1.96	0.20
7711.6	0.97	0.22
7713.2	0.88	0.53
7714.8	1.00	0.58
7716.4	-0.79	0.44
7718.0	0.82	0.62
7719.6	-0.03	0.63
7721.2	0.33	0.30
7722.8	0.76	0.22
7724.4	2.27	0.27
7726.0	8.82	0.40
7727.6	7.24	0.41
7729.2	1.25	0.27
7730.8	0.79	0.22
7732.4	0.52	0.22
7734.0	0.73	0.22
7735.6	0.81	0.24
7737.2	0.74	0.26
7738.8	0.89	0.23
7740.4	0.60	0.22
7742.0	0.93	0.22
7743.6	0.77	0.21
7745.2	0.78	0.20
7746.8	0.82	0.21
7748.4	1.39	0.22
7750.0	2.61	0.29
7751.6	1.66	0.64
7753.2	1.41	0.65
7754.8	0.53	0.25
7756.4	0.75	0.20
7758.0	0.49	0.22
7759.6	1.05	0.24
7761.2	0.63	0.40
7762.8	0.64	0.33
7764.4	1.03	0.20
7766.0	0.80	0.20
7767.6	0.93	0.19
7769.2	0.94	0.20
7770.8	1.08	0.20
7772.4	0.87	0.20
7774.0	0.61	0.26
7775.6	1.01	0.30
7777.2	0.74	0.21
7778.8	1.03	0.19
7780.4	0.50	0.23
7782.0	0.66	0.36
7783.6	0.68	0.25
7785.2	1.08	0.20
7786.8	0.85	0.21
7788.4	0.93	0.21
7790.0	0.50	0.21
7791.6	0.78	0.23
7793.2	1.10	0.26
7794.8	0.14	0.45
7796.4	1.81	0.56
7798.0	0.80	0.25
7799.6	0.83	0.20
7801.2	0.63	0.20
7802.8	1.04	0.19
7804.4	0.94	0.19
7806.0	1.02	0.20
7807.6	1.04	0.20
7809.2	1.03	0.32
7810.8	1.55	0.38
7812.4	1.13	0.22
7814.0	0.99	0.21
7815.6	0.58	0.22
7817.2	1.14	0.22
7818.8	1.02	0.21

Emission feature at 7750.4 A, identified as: [N II]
